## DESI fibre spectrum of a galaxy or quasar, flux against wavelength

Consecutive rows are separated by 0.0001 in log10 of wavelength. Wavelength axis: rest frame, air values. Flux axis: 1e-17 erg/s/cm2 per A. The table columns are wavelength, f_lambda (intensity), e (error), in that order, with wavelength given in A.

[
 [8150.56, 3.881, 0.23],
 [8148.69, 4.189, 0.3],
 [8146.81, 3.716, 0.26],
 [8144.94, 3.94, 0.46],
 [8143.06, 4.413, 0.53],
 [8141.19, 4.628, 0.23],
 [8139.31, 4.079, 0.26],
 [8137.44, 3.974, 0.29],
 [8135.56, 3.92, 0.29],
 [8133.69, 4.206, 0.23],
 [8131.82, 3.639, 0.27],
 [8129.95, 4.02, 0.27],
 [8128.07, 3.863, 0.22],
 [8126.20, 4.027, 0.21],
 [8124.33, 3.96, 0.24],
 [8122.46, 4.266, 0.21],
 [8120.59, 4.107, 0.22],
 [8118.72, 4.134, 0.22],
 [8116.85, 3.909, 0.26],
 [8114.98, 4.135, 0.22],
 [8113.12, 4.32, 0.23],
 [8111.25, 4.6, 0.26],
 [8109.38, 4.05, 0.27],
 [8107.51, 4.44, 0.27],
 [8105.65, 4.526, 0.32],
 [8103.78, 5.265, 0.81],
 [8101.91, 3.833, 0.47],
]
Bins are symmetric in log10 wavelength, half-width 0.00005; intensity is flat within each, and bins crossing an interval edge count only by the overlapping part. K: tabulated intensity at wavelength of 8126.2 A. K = 4.027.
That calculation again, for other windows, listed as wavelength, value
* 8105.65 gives 4.526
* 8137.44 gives 3.974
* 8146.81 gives 3.716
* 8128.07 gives 3.863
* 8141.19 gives 4.628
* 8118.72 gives 4.134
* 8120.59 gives 4.107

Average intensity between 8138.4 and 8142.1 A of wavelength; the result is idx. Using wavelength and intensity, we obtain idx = 4.35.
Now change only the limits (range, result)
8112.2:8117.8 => 4.13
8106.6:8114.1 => 4.35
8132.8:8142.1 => 4.16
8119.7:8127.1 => 4.09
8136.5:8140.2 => 4.03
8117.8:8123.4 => 4.17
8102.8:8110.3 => 4.56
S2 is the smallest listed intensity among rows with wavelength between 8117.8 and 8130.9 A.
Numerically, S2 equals 3.863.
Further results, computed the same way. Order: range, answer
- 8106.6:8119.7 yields 3.909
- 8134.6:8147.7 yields 3.716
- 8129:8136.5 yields 3.639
